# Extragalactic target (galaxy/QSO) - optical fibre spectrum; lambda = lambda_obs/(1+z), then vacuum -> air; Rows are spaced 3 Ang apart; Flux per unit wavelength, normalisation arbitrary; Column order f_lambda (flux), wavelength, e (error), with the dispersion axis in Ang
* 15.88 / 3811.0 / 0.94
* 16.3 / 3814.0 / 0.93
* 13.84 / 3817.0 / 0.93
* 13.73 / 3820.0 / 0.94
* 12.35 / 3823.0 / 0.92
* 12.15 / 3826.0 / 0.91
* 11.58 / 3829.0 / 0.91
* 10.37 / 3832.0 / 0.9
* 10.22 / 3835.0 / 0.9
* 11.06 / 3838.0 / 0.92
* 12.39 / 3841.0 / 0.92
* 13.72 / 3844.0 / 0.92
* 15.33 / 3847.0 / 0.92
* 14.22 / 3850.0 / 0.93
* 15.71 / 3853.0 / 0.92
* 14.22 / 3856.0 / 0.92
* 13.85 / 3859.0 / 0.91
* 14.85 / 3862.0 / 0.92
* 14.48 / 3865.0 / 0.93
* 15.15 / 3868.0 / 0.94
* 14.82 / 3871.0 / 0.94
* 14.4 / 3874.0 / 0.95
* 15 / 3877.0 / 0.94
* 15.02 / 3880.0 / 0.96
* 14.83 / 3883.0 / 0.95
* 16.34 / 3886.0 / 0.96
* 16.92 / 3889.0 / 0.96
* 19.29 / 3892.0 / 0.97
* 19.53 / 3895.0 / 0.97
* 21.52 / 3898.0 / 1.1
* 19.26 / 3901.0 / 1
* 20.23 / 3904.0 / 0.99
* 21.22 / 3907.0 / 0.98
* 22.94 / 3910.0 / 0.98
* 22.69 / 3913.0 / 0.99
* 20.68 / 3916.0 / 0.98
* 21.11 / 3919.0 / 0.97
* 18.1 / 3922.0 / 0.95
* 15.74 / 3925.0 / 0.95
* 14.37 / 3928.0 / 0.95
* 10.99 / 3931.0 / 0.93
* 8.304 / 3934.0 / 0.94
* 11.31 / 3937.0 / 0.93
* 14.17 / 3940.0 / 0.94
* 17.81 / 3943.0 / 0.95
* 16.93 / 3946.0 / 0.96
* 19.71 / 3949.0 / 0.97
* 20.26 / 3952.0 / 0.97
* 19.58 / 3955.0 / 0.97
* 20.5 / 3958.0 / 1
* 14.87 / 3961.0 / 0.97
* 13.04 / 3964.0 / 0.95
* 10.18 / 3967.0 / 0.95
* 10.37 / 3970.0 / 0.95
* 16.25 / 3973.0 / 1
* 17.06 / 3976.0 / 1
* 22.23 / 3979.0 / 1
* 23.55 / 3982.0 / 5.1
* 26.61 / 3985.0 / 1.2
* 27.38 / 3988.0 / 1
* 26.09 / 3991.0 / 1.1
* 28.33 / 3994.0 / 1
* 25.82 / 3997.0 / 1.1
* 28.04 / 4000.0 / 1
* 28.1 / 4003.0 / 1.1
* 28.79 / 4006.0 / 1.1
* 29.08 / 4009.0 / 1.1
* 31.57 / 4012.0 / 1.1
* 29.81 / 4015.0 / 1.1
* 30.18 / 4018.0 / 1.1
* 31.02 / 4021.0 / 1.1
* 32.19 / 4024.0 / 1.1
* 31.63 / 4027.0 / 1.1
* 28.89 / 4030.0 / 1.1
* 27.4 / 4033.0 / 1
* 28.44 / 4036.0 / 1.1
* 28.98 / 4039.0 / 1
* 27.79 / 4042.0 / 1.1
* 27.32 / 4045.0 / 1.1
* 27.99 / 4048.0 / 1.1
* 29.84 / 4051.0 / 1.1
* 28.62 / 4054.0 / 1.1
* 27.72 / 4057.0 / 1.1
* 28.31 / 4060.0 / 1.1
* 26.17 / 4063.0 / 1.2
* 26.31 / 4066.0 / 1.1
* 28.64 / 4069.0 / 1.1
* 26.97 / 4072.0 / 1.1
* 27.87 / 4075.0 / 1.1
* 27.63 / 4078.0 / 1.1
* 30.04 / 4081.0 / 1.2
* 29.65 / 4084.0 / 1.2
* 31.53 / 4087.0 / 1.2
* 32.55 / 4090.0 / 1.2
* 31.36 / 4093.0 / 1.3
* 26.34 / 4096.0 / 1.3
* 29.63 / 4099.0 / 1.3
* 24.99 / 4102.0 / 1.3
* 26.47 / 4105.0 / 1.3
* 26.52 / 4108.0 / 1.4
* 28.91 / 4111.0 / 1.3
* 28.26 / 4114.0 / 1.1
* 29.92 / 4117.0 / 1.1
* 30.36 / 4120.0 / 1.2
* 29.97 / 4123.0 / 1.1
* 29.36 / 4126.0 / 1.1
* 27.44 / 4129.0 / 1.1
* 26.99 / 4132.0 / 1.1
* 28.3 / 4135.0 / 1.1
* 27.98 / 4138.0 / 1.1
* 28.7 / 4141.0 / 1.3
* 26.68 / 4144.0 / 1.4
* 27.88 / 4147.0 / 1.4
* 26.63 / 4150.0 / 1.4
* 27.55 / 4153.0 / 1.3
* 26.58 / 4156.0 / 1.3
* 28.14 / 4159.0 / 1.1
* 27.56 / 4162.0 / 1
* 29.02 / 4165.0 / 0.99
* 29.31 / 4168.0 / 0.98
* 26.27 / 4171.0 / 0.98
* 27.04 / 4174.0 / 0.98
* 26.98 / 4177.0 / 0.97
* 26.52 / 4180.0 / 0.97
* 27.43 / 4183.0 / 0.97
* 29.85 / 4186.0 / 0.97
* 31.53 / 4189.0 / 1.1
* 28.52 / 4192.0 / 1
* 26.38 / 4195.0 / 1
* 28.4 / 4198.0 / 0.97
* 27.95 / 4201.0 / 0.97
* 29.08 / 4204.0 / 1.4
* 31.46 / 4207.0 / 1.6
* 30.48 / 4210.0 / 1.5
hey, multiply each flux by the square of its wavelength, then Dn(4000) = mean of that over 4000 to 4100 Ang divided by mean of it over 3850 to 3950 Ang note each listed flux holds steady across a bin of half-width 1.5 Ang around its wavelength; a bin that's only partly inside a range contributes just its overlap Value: 1.88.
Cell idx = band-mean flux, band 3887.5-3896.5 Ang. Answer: 18.6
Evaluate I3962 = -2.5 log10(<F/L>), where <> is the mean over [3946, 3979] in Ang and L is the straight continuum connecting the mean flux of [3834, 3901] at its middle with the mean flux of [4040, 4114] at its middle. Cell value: 0.27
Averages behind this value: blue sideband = 15.3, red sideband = 28.3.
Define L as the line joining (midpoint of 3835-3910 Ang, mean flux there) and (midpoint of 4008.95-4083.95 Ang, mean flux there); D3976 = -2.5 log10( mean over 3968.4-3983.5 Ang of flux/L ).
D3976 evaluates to 0.31 mag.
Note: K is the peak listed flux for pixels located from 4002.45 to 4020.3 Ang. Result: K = 31.57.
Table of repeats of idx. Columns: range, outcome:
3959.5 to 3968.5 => 12.7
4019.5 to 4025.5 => 31.6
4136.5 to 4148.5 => 27.8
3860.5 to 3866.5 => 14.7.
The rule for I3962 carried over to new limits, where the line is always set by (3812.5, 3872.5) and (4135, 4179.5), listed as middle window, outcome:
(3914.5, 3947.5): 0.133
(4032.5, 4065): -0.228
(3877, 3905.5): -0.143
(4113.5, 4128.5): -0.139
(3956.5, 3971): 0.332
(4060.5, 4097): -0.193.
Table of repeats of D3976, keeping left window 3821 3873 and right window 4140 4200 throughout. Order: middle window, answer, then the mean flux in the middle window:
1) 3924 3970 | 0.19 mag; 15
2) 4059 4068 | -0.17 mag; 26.9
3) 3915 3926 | -0.14 mag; 19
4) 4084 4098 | -0.24 mag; 30.3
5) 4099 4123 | -0.12 mag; 28.2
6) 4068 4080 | -0.18 mag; 27.8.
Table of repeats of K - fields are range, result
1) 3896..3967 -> 22.94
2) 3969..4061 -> 32.19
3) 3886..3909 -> 21.52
